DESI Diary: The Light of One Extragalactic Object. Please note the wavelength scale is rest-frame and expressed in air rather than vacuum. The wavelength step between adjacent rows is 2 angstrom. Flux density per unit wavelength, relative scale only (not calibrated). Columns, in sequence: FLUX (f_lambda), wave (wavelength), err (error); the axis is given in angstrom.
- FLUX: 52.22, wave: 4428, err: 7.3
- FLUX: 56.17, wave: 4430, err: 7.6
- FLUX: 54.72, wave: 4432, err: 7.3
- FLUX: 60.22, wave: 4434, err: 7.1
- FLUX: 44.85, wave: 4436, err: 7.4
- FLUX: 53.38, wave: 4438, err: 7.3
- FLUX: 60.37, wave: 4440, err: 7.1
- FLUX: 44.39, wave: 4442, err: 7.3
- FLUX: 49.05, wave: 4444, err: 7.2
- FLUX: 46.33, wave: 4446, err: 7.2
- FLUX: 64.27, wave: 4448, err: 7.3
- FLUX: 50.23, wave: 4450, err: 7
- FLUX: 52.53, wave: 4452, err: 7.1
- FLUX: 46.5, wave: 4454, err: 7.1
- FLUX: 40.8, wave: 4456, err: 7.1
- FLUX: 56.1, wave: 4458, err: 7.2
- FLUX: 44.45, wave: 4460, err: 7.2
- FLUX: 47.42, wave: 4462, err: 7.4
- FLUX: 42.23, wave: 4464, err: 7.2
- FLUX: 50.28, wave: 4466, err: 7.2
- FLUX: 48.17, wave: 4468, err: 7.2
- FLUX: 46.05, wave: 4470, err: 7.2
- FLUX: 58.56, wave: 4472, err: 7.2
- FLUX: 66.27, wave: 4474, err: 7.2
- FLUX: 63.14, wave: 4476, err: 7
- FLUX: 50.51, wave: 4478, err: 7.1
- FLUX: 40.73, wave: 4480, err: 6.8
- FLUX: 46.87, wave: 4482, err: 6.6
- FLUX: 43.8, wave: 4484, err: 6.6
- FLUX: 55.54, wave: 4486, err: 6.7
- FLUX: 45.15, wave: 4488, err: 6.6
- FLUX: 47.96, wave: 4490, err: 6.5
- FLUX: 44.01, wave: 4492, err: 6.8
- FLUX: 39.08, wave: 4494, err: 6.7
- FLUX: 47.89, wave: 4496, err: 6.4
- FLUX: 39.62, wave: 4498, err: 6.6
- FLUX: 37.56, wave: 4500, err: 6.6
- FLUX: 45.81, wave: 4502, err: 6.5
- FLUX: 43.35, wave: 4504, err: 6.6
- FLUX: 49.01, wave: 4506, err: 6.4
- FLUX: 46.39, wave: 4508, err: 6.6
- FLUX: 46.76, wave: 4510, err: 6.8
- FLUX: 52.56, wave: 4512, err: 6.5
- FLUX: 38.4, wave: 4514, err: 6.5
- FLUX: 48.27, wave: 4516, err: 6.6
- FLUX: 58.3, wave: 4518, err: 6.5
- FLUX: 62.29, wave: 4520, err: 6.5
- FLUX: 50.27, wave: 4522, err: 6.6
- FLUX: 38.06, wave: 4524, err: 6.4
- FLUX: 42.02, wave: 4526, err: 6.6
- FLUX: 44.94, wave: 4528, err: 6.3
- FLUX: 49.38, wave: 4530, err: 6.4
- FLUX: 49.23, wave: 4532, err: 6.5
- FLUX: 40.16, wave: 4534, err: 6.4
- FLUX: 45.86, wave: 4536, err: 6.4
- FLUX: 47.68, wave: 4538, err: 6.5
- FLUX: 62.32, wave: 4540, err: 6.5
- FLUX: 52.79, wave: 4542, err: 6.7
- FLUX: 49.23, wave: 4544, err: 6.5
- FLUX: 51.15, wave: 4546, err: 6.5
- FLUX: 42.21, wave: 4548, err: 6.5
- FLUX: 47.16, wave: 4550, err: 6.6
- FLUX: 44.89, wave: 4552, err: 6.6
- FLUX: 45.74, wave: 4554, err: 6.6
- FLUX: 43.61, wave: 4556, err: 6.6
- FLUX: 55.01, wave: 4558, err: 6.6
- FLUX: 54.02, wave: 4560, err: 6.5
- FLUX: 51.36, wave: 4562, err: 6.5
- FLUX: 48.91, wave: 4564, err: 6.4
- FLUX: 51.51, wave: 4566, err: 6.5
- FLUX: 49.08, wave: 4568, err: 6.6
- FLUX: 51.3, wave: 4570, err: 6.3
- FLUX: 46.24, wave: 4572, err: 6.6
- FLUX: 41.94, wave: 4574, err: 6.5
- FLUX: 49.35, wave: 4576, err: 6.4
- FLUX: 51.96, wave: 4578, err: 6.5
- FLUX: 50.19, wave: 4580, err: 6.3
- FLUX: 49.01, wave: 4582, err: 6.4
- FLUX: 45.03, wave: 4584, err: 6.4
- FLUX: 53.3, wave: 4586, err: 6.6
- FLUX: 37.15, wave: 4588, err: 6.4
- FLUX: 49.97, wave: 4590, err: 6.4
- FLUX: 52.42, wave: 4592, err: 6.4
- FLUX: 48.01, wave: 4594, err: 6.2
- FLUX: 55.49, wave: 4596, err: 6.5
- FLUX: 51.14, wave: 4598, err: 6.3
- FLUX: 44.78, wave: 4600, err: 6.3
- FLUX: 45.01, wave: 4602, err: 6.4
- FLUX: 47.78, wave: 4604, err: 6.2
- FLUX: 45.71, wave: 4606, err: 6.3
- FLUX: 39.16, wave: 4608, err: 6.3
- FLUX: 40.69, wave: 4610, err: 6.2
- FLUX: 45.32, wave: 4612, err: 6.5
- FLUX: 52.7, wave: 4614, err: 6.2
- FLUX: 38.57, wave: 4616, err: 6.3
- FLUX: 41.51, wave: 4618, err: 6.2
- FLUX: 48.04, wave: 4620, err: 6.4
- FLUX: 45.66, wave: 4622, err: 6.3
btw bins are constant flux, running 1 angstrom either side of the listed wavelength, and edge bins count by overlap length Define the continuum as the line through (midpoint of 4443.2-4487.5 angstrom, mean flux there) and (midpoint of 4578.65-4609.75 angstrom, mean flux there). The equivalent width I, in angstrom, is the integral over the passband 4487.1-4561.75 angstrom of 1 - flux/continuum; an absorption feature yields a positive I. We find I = 2.7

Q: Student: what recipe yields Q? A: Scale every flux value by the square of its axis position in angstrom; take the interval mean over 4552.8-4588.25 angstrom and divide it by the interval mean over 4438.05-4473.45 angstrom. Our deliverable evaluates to 1.02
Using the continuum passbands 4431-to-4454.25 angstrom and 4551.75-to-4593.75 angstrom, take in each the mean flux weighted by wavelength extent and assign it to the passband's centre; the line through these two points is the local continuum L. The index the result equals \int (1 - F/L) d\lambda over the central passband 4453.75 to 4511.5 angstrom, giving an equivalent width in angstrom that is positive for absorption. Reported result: 4.1 angstrom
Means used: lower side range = 52.4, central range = 47.6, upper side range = 48.7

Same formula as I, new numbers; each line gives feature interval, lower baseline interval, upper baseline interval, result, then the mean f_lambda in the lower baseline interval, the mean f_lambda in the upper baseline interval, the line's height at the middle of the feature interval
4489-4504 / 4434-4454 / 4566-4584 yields 2.2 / 51.9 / 48.6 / 50.6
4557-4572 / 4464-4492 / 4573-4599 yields -0.6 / 50.4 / 48.8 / 49.2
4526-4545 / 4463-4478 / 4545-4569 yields 0.4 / 53.3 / 48.7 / 49.9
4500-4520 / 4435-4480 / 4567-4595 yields 0.8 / 50.9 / 48.2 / 49.8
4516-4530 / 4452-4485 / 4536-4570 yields 0.1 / 49.6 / 49.7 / 49.7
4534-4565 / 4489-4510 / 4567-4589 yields -1.8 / 44.2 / 47.7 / 46.4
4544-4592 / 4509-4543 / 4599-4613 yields -2.2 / 48.8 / 44.1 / 46.3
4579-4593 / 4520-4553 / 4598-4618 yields -0.8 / 47.8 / 44.6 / 45.6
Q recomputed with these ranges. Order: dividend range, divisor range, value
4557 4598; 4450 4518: 1.08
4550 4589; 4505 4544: 1.01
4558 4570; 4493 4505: 1.25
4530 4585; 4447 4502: 1.04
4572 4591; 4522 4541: 1.04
